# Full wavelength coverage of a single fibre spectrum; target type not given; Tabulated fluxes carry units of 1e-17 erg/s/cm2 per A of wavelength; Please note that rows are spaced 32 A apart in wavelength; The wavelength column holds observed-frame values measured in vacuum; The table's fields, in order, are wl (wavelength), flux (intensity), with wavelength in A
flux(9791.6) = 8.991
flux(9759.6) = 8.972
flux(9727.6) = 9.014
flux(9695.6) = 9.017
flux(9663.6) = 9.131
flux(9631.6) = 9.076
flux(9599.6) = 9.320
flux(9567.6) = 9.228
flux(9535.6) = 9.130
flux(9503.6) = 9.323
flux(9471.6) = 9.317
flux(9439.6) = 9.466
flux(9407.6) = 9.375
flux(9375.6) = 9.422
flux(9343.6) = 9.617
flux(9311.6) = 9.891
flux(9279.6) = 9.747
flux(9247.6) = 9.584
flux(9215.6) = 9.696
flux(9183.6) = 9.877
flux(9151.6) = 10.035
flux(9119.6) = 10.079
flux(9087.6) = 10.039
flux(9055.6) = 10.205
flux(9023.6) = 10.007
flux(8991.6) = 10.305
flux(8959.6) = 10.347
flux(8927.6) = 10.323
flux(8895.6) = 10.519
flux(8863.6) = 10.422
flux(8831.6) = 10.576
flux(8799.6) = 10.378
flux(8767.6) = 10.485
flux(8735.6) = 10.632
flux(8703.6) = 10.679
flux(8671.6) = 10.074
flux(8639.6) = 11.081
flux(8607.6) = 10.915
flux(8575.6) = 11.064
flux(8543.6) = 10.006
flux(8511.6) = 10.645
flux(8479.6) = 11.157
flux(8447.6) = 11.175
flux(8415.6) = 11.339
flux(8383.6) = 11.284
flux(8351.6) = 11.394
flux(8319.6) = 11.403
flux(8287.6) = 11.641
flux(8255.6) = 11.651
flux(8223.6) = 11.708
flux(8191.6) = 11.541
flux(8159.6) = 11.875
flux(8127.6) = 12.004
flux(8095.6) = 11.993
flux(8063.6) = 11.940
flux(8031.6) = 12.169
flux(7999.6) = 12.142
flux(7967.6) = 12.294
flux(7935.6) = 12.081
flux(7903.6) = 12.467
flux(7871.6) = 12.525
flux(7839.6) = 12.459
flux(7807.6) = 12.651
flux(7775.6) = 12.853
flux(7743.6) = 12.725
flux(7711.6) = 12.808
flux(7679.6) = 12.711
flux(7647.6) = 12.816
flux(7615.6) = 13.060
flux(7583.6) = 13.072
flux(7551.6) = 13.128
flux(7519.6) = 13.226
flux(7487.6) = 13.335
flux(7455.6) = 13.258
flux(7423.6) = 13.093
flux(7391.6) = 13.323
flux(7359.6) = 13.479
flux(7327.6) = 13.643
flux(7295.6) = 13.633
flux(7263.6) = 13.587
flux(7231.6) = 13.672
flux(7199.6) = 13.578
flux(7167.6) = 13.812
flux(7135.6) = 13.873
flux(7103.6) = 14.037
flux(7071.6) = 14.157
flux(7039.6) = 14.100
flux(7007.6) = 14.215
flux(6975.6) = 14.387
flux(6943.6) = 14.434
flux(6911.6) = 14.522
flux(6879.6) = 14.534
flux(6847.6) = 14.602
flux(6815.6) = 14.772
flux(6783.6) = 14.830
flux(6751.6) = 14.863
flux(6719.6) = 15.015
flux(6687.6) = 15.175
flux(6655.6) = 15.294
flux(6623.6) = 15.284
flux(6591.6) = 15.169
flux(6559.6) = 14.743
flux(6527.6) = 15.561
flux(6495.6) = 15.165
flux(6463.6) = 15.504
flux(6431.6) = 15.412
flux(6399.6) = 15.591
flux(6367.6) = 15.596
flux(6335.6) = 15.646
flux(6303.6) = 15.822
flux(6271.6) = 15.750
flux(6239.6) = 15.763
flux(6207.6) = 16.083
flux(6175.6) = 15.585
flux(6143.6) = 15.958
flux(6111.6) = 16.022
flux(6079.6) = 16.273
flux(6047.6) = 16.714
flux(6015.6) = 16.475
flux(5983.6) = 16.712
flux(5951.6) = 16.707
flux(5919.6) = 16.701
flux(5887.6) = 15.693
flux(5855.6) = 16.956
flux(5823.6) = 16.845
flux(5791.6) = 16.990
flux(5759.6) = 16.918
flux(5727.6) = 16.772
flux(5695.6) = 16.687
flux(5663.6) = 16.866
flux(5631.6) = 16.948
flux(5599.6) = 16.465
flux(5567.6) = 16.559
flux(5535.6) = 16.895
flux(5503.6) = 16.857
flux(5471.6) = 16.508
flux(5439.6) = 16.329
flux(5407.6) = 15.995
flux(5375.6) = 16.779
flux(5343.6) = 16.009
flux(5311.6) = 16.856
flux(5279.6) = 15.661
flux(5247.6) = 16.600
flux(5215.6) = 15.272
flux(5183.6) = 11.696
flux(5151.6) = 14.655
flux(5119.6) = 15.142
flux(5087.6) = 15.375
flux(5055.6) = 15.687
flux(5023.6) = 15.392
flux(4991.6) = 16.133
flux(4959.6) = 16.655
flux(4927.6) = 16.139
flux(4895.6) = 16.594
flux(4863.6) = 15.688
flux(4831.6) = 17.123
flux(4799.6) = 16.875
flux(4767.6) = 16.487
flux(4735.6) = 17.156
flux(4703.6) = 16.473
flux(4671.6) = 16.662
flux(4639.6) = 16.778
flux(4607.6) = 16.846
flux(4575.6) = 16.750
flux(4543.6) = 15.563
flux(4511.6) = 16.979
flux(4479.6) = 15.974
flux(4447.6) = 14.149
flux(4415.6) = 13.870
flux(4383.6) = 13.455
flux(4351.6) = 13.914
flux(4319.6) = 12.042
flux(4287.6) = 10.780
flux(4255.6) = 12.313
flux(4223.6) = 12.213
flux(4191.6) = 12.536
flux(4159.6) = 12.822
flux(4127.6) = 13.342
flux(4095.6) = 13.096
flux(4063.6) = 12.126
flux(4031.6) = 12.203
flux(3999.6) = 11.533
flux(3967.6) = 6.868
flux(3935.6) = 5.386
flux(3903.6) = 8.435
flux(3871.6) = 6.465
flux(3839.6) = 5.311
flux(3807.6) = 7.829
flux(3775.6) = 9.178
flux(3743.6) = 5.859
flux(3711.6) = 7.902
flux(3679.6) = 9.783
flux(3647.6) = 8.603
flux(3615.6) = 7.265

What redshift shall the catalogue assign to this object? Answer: 0.00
